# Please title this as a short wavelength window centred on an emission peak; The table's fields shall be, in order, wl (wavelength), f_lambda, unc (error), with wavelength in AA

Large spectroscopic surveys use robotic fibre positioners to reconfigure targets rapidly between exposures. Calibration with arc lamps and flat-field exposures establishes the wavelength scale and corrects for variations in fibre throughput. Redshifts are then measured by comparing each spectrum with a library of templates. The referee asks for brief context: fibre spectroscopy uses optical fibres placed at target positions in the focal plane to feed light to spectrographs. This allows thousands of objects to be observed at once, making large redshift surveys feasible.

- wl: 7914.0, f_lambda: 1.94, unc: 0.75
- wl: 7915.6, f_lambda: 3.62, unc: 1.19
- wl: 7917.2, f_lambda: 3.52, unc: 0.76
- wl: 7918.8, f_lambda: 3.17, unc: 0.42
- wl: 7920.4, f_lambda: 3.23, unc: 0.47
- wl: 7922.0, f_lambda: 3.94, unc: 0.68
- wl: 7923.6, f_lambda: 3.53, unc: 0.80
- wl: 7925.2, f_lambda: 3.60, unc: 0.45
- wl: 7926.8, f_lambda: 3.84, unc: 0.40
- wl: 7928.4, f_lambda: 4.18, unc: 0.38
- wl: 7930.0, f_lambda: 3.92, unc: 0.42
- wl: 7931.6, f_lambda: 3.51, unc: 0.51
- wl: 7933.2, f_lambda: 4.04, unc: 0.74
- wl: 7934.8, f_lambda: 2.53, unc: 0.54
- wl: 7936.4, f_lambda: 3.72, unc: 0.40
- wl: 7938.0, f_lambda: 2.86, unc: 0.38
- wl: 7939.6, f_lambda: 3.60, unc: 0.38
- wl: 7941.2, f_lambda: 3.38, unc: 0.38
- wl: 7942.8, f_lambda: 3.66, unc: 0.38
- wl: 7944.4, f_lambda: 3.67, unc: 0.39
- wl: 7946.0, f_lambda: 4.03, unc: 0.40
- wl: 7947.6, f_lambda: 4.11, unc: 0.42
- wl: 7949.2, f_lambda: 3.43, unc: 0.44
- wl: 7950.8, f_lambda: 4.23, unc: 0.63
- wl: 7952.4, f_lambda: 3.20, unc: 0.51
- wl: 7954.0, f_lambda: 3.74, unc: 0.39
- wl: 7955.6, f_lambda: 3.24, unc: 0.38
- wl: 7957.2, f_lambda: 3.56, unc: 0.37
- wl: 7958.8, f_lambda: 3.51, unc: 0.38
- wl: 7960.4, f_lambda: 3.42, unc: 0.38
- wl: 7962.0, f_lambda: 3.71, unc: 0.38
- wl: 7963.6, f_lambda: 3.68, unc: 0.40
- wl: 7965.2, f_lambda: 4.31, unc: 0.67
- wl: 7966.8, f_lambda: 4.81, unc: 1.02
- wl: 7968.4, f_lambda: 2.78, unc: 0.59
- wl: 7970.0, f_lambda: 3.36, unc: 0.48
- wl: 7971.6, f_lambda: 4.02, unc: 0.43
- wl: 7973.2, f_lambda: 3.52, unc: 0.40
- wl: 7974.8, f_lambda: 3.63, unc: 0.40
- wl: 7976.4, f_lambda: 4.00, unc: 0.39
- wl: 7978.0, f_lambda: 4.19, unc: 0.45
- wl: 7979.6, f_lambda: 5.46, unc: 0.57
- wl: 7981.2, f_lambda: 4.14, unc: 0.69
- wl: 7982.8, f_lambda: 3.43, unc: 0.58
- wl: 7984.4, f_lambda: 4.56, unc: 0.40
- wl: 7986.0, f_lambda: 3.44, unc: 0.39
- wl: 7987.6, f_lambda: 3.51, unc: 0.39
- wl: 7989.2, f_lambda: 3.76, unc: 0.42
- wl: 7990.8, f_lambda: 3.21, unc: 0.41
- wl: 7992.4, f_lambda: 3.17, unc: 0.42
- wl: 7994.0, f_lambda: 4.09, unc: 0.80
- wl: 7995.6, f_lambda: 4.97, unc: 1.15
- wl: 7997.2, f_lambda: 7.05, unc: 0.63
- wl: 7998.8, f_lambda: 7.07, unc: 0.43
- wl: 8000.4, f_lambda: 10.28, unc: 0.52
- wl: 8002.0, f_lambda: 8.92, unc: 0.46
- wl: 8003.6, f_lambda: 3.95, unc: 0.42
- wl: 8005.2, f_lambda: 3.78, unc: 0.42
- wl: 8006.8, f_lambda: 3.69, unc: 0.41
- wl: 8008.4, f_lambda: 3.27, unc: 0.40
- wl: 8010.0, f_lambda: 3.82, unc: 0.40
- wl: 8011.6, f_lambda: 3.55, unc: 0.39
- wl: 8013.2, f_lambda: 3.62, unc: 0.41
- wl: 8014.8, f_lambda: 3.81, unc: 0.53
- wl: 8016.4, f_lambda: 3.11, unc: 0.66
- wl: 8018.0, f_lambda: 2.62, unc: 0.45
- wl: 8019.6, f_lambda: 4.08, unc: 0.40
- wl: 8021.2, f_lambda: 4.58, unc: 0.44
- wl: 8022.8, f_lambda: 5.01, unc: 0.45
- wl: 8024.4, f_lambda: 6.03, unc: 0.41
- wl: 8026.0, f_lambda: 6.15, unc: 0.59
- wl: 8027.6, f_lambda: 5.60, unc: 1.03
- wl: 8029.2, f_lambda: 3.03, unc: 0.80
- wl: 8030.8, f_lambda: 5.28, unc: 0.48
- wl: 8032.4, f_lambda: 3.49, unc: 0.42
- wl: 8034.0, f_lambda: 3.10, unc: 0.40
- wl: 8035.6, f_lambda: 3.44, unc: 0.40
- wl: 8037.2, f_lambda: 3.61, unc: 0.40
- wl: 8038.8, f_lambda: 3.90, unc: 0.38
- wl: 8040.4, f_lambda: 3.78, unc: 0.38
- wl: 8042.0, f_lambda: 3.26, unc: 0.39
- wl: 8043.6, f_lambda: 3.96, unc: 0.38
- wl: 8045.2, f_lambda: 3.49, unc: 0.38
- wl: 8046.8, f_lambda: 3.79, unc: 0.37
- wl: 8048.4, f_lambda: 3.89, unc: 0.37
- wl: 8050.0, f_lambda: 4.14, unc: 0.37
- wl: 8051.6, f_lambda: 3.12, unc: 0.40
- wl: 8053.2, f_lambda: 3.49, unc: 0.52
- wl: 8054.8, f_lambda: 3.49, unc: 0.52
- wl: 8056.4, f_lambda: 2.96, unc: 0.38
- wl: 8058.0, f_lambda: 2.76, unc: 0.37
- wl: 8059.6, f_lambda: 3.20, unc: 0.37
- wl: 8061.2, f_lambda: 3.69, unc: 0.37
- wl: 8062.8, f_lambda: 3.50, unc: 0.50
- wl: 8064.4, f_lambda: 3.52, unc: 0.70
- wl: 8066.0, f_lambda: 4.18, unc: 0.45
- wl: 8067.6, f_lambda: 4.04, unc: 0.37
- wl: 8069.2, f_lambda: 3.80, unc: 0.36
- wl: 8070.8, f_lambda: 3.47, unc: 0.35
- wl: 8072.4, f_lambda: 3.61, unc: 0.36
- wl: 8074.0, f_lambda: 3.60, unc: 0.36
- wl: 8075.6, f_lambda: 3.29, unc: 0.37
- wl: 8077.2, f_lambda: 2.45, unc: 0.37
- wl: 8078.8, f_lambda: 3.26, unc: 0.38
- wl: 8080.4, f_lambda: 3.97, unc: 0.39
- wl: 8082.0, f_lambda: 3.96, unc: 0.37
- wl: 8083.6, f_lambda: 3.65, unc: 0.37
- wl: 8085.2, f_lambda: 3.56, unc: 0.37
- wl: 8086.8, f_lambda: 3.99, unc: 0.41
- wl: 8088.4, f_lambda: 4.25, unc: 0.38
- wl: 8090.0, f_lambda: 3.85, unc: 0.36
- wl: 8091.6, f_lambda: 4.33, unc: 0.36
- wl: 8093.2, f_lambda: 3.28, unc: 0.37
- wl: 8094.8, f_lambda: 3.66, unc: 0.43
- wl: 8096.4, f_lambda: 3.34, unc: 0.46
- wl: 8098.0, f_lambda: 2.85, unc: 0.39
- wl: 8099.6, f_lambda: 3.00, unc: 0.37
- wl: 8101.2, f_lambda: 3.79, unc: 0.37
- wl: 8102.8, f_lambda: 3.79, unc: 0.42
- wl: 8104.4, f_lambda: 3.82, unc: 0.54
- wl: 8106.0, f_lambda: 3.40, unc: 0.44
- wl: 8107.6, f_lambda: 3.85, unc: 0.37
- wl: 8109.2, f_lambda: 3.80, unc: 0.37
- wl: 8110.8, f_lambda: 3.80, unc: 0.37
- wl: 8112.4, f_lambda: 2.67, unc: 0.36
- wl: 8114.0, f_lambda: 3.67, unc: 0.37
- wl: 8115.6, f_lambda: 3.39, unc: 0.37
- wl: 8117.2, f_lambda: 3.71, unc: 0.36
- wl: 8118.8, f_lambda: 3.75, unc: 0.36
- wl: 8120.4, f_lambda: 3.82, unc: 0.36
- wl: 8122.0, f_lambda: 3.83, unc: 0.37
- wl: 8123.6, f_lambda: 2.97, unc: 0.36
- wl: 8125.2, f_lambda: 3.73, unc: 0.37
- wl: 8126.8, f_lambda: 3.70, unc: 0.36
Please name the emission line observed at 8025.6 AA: [N II]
